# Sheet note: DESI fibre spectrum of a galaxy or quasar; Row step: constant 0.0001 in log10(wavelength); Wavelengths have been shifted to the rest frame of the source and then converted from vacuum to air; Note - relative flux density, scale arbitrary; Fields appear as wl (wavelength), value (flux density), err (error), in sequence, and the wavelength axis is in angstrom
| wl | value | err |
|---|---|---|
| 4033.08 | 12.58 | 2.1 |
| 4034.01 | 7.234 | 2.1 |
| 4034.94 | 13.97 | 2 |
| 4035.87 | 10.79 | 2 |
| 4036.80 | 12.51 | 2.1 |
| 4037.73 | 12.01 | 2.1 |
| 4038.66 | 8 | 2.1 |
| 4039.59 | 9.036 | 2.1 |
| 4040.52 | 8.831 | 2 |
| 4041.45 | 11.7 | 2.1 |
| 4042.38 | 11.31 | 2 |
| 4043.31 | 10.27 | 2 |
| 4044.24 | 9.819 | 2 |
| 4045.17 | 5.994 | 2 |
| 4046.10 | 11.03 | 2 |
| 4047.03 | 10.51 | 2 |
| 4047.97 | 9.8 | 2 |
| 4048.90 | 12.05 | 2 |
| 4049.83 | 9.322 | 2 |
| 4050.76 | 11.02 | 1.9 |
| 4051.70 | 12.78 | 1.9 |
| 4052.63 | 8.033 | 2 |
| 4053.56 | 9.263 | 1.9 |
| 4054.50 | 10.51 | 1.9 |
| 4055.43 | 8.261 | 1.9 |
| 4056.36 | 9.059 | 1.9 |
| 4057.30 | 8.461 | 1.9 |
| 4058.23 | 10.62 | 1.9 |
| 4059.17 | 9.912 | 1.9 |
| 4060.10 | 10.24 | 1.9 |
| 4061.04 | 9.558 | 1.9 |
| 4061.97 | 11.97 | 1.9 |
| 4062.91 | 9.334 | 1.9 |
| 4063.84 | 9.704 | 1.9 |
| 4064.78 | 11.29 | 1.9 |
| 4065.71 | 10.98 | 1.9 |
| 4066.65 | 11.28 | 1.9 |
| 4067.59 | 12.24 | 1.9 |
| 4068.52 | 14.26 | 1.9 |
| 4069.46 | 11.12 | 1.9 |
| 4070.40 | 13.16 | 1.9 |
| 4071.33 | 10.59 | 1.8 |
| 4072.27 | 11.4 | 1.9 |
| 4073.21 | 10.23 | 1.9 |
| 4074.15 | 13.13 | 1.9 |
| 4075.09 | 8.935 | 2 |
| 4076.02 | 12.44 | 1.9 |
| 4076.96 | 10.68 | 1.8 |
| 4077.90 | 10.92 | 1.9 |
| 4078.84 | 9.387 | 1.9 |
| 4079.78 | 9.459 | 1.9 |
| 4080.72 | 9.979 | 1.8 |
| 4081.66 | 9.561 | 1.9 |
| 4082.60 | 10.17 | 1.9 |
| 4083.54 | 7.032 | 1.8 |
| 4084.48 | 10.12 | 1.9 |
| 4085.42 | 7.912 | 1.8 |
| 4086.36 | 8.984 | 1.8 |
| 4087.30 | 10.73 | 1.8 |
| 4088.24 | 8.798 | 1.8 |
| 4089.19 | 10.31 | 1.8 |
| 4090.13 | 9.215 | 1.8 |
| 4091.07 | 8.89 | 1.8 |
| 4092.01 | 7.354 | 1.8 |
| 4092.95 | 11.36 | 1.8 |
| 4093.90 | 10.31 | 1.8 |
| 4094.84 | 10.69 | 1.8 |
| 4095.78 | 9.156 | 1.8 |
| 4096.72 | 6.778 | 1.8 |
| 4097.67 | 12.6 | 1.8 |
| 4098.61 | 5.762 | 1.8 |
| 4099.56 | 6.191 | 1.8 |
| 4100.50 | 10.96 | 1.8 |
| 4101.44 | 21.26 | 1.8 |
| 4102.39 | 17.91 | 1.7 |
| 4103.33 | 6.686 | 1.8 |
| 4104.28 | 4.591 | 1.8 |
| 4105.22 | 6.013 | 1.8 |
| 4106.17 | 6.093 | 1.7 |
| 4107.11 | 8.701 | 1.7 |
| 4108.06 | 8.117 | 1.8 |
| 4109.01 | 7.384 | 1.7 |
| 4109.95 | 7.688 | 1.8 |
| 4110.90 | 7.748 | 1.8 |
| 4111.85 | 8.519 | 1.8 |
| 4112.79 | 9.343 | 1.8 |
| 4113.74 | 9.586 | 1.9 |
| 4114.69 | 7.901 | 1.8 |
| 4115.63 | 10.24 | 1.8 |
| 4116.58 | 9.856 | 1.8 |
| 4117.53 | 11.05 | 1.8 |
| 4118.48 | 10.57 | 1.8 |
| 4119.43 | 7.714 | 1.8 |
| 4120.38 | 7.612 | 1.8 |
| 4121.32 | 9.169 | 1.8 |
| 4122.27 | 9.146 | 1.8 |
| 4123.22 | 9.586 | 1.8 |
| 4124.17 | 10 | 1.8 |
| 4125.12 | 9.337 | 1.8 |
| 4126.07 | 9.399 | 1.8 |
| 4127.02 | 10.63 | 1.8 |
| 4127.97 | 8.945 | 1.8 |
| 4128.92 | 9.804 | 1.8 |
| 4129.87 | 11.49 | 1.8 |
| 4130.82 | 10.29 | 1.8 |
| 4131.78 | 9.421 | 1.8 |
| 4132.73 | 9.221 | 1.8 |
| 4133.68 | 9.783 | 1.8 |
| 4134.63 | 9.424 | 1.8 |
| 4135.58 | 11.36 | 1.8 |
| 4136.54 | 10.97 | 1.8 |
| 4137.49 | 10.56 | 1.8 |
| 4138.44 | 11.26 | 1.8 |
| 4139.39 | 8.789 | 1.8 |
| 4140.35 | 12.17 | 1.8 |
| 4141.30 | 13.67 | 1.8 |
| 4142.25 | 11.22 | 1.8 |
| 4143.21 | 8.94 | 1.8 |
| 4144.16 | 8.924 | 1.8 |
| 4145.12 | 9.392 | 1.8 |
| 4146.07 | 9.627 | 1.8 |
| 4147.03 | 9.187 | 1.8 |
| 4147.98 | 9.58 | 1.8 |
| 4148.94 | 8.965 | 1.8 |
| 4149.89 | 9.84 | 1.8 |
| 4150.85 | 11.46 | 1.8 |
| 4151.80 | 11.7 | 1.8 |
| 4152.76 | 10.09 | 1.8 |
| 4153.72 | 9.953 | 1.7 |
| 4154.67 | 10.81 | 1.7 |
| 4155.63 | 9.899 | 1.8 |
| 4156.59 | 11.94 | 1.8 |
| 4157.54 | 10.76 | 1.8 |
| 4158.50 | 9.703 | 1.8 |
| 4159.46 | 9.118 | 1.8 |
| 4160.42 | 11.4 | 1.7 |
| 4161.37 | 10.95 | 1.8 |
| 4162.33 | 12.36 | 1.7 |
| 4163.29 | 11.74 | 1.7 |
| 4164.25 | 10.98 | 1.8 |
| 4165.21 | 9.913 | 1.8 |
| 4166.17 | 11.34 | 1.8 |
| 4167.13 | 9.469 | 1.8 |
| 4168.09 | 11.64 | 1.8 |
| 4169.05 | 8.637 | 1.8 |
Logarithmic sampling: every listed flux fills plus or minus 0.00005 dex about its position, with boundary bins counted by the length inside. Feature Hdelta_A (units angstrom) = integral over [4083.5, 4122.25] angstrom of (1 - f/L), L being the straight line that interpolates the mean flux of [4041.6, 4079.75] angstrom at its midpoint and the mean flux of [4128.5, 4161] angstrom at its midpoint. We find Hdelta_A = 4.48 angstrom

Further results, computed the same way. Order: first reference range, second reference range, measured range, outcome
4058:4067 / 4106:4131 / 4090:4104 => -0.95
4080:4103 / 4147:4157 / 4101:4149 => 2.44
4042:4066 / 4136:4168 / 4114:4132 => 1.36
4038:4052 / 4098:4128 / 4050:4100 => -1.71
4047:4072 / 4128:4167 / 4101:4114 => 1.57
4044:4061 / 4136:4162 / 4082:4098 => 1.01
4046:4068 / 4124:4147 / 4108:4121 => 1.74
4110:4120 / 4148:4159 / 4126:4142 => -1.09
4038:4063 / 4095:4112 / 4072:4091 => -1.06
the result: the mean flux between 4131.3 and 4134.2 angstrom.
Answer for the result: 9.48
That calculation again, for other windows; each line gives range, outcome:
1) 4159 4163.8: 11.1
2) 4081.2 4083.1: 9.82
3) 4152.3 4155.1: 10.3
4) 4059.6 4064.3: 10.2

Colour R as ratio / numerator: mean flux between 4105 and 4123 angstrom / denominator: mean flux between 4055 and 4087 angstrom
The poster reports 0.8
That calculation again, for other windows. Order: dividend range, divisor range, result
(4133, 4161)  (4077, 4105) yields 1.06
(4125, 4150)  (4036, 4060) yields 1.01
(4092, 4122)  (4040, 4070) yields 0.89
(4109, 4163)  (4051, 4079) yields 0.93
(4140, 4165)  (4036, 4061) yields 1.05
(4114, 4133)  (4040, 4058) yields 0.97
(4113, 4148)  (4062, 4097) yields 0.96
